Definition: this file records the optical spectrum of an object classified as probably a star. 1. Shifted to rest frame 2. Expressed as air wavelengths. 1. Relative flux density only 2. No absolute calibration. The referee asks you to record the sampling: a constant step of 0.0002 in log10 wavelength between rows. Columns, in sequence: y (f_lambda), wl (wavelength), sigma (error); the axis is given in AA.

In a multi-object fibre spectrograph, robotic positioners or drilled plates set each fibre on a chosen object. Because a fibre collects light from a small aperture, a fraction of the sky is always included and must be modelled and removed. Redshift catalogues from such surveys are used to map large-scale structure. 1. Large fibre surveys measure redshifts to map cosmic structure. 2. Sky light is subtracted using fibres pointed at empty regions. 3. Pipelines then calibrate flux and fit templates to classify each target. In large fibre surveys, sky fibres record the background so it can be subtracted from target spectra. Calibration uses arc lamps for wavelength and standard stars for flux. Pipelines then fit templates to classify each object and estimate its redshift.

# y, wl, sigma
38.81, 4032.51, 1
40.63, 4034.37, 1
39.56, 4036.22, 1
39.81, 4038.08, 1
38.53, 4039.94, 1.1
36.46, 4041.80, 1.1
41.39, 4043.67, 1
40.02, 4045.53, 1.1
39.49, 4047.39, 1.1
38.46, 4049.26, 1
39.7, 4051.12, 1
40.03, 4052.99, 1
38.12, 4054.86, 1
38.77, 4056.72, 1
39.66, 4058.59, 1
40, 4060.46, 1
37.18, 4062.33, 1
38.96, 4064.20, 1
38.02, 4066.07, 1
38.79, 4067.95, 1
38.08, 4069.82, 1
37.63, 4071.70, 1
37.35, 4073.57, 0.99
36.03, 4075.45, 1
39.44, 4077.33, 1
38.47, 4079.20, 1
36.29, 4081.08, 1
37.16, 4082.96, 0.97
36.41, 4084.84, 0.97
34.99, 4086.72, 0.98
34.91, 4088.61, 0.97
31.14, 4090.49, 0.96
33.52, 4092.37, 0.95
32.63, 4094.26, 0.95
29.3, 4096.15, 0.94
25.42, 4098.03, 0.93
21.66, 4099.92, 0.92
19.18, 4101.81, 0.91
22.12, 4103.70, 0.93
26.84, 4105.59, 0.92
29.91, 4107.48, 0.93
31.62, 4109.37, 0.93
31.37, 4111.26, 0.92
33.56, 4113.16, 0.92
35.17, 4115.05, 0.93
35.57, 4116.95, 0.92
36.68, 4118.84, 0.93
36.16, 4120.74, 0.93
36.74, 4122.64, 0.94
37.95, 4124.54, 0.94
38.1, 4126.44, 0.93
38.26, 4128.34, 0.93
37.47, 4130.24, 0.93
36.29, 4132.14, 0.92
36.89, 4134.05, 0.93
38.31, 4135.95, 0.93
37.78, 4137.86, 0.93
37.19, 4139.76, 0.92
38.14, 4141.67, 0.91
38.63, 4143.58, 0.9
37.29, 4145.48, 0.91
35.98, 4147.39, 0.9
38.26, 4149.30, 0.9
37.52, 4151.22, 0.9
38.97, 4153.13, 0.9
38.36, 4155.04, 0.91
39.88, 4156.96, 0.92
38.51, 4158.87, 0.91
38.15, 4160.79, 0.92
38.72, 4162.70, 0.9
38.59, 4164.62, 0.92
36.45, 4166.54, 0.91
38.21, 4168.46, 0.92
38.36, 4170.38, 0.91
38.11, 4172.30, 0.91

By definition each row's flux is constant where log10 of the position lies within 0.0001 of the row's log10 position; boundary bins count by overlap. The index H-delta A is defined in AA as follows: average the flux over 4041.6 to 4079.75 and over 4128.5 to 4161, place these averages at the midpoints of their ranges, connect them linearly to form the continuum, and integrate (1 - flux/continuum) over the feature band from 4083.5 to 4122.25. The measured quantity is 7.3 AA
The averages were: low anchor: 38.7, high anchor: 37.9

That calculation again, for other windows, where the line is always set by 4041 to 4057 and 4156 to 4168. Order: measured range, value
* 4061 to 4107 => 6.6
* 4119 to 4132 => 0.4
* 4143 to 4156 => 0.2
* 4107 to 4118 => 1.6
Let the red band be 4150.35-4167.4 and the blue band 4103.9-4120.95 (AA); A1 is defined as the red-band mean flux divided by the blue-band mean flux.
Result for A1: 1.18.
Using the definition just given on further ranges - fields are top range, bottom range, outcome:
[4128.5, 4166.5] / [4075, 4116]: 1.20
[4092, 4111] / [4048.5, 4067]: 0.70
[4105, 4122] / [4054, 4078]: 0.87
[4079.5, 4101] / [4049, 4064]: 0.83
